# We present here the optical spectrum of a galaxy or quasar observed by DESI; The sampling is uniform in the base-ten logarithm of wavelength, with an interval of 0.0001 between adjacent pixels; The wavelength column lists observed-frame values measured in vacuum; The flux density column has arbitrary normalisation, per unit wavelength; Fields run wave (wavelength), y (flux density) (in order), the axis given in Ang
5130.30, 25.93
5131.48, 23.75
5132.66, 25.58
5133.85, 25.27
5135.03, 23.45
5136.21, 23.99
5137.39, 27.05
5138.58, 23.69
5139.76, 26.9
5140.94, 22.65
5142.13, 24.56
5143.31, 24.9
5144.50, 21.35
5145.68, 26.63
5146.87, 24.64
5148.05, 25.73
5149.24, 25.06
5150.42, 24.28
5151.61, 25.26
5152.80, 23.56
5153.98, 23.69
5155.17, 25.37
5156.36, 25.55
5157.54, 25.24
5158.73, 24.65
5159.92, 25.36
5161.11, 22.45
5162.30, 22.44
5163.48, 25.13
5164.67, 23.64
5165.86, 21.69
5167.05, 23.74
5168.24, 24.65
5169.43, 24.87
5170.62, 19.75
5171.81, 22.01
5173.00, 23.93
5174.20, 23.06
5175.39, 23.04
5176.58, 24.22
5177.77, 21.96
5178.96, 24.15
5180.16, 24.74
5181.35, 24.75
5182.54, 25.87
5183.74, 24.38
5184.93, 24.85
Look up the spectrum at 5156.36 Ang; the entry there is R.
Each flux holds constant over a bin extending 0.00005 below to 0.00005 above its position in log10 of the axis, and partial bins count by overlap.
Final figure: 25.55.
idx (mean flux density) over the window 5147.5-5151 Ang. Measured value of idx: 25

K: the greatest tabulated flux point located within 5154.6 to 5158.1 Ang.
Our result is 25.55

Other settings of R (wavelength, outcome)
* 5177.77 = 21.96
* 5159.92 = 25.36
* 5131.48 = 23.75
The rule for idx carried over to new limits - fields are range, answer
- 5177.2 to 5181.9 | 23.9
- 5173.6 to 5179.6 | 23.3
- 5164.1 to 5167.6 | 23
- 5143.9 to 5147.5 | 24.2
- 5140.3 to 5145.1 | 23.4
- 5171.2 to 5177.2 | 23.2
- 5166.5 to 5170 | 24.4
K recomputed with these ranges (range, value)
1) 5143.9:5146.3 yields 26.63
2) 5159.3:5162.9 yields 25.36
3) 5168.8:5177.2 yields 24.87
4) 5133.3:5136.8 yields 25.27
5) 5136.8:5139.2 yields 27.05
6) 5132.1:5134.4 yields 25.58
